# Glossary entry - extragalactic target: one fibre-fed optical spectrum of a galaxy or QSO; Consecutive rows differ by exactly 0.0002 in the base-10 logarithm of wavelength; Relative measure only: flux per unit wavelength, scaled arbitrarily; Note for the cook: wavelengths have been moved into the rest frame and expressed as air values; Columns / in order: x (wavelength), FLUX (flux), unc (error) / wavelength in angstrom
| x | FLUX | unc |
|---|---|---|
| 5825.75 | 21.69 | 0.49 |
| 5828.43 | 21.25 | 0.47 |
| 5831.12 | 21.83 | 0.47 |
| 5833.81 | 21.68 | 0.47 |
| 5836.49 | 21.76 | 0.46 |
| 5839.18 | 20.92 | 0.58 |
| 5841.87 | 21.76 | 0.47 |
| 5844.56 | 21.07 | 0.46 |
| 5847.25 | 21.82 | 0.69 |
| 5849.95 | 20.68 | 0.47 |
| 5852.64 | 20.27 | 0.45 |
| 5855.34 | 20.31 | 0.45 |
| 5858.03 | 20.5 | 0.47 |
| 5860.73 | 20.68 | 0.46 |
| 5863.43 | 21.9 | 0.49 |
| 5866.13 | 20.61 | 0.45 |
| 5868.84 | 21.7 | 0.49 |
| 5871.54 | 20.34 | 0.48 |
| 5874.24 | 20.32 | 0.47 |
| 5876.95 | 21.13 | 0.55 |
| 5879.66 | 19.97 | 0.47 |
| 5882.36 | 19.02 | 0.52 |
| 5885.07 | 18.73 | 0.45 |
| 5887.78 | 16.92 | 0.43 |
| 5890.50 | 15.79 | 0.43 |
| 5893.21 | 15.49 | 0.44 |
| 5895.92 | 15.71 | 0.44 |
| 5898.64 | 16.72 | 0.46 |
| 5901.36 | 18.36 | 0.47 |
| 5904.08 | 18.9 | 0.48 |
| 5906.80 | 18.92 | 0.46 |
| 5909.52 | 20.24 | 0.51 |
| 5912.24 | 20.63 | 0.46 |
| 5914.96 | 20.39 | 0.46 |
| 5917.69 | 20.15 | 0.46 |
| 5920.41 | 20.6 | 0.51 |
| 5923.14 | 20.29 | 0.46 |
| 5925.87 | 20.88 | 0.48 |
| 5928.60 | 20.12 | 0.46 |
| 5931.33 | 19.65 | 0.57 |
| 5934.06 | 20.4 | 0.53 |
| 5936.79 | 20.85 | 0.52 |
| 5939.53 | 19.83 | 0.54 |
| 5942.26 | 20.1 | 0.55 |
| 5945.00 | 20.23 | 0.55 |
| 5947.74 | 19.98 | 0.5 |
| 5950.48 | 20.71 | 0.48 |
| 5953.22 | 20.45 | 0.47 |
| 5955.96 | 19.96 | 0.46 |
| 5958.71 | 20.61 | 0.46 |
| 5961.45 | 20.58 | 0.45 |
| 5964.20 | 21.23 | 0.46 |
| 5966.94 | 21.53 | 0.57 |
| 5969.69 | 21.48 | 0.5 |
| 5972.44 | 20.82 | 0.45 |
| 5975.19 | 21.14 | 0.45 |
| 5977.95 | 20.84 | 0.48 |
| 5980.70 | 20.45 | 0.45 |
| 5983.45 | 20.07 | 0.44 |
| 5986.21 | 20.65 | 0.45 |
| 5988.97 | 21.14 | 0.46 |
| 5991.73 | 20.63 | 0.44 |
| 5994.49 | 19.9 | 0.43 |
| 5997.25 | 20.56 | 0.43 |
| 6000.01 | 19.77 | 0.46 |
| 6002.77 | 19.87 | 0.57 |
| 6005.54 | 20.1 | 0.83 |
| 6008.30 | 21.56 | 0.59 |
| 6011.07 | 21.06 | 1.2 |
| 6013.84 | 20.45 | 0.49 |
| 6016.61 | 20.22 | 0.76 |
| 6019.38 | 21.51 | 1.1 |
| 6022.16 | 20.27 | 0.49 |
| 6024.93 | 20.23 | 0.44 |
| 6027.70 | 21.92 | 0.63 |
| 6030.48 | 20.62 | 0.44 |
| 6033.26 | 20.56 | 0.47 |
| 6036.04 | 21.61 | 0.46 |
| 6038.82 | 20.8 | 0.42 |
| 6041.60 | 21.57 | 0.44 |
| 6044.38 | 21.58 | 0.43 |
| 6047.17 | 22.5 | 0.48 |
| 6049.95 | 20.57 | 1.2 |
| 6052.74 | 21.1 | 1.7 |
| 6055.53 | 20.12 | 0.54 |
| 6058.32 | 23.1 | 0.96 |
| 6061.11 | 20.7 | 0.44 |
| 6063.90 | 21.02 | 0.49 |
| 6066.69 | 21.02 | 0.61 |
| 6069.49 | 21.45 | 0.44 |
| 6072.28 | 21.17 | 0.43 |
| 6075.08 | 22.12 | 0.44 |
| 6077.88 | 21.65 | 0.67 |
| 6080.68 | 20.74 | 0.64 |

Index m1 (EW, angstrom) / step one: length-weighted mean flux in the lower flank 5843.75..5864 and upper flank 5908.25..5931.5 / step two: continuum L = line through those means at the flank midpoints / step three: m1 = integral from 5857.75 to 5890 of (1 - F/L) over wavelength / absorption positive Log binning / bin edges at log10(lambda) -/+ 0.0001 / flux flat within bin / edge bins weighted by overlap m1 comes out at 1.1 angstrom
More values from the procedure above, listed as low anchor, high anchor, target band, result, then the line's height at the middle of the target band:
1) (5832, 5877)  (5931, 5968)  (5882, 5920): 4.43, 20.7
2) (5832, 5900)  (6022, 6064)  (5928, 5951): 0.23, 20.4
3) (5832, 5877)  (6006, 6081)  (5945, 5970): 0.51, 21.1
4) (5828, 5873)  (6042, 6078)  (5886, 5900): 3.28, 21.2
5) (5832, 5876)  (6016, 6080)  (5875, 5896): 3.01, 21.1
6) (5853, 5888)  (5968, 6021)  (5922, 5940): 0.13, 20.5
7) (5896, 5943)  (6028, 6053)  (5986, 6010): 0.28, 20.7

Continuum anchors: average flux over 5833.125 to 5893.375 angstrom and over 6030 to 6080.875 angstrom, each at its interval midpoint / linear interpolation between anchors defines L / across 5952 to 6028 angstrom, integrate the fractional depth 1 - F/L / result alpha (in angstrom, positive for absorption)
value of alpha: 0.9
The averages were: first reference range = 20.2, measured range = 20.7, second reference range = 21.3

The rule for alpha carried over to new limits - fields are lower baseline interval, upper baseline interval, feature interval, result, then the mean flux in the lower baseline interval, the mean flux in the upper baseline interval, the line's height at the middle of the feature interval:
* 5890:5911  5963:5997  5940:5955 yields -0.6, 17.6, 20.8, 19.5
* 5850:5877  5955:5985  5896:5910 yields 1.7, 20.8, 20.8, 20.8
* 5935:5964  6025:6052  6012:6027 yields 0.3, 20.4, 21.2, 21.1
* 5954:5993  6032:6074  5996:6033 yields 0.7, 20.8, 21.3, 21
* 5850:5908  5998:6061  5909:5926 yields -0.7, 19.2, 21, 19.6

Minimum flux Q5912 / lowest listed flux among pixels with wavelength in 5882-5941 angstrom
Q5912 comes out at 15.49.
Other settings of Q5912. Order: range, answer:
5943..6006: 19.77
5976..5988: 20.07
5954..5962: 19.96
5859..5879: 20.32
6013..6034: 20.22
